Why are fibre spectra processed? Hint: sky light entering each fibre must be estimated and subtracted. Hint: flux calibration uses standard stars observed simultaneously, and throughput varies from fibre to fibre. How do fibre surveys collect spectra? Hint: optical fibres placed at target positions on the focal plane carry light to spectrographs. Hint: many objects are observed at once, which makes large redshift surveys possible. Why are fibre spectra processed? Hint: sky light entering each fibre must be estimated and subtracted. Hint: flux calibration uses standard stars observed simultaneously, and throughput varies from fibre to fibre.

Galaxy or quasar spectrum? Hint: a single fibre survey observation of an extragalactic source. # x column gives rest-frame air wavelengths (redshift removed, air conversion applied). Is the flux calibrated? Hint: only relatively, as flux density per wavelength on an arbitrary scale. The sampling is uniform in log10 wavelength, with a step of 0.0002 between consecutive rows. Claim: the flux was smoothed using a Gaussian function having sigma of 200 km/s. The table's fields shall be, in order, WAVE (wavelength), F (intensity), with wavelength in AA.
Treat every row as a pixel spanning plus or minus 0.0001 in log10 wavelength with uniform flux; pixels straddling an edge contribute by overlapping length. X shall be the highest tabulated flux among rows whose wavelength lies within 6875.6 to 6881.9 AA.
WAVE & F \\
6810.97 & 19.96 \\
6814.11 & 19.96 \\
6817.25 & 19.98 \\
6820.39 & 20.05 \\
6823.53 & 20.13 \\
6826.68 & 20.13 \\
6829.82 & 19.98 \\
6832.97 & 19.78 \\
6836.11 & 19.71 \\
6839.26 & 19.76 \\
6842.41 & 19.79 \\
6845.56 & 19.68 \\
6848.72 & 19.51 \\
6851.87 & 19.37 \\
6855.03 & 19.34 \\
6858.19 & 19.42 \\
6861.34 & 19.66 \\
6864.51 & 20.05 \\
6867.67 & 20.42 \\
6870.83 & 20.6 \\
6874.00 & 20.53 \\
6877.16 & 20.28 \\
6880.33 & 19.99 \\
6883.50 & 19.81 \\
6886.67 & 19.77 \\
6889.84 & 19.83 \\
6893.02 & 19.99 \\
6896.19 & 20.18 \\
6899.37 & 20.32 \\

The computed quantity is 20.28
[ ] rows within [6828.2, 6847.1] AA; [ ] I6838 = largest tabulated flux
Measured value 19.98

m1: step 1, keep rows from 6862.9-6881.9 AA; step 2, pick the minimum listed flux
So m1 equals 19.99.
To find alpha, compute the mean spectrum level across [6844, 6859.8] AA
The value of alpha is 19.5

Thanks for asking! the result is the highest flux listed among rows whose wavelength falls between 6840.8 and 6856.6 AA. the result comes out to 19.79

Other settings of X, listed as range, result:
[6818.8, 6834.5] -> 20.13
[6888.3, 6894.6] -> 19.99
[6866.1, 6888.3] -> 20.6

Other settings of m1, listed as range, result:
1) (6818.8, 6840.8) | 19.71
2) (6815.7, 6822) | 19.98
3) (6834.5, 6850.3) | 19.51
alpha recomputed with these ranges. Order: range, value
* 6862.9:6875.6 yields 20.4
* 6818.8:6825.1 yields 20.1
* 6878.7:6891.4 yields 19.9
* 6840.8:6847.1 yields 19.7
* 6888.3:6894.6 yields 19.9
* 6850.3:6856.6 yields 19.3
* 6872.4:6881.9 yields 20.3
